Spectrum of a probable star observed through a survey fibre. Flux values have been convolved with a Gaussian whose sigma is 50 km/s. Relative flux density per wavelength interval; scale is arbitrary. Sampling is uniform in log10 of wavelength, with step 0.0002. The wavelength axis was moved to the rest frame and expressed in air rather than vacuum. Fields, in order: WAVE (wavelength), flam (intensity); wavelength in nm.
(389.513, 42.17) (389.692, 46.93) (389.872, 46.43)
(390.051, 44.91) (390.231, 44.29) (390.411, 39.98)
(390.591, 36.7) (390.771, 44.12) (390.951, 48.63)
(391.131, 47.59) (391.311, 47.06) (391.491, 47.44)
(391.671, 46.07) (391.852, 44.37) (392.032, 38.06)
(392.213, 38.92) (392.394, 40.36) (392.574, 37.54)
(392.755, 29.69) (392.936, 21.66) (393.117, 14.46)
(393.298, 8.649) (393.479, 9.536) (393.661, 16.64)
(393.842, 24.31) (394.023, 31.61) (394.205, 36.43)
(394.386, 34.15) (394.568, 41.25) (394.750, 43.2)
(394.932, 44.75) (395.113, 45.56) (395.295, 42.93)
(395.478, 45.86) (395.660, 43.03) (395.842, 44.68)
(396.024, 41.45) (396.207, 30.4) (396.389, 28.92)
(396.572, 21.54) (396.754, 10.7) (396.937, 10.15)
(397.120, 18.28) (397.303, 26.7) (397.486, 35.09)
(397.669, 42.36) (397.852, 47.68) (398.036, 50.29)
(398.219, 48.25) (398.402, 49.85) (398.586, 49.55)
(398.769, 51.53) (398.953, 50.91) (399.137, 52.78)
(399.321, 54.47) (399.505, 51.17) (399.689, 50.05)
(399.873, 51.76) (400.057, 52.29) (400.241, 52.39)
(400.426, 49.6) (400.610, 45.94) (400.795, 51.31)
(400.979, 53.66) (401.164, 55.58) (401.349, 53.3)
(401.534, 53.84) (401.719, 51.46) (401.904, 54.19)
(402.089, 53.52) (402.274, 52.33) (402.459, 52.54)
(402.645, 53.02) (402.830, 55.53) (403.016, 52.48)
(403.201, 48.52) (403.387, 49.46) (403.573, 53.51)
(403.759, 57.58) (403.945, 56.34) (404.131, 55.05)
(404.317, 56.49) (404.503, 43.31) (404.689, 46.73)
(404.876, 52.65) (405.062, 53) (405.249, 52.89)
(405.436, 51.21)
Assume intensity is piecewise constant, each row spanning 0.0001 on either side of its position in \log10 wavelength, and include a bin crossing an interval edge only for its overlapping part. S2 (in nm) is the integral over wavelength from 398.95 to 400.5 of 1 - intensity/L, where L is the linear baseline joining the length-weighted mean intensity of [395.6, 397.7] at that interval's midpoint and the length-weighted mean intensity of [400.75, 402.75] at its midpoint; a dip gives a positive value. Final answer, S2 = -0.299 nm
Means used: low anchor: 28.9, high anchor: 53.2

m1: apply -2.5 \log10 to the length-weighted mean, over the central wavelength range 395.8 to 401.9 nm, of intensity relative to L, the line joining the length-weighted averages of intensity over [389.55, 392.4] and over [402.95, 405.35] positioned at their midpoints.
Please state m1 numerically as 0.12 mag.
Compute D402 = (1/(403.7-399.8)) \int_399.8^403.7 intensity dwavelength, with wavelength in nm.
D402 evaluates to 52.2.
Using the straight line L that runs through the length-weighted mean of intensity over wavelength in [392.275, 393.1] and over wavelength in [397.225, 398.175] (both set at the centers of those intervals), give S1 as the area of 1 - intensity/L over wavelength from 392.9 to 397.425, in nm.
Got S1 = 0.79 nm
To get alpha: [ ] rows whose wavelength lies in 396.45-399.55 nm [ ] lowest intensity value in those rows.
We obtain 10.15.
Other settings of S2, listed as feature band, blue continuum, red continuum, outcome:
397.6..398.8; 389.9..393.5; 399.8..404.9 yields -0.05 nm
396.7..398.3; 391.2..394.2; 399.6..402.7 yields 0.40 nm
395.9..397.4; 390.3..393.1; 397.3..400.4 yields 0.71 nm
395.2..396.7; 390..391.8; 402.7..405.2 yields 0.34 nm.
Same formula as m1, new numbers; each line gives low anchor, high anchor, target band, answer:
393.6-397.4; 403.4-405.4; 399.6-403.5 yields -0.133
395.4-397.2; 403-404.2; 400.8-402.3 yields -0.149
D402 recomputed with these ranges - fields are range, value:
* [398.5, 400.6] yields 51.3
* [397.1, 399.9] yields 46.2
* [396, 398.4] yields 32.1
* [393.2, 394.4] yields 22.3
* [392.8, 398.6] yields 32.9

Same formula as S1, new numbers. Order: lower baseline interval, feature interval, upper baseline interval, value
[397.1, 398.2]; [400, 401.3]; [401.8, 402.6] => -0.09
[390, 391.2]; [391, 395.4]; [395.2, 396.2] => 0.84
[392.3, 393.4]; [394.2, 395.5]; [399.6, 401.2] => -0.39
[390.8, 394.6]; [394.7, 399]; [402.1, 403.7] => 0.30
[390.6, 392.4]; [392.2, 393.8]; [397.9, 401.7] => 0.77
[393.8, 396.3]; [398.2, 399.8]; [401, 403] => -0.12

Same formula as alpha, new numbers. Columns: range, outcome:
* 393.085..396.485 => 8.649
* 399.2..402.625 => 45.94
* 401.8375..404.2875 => 48.52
